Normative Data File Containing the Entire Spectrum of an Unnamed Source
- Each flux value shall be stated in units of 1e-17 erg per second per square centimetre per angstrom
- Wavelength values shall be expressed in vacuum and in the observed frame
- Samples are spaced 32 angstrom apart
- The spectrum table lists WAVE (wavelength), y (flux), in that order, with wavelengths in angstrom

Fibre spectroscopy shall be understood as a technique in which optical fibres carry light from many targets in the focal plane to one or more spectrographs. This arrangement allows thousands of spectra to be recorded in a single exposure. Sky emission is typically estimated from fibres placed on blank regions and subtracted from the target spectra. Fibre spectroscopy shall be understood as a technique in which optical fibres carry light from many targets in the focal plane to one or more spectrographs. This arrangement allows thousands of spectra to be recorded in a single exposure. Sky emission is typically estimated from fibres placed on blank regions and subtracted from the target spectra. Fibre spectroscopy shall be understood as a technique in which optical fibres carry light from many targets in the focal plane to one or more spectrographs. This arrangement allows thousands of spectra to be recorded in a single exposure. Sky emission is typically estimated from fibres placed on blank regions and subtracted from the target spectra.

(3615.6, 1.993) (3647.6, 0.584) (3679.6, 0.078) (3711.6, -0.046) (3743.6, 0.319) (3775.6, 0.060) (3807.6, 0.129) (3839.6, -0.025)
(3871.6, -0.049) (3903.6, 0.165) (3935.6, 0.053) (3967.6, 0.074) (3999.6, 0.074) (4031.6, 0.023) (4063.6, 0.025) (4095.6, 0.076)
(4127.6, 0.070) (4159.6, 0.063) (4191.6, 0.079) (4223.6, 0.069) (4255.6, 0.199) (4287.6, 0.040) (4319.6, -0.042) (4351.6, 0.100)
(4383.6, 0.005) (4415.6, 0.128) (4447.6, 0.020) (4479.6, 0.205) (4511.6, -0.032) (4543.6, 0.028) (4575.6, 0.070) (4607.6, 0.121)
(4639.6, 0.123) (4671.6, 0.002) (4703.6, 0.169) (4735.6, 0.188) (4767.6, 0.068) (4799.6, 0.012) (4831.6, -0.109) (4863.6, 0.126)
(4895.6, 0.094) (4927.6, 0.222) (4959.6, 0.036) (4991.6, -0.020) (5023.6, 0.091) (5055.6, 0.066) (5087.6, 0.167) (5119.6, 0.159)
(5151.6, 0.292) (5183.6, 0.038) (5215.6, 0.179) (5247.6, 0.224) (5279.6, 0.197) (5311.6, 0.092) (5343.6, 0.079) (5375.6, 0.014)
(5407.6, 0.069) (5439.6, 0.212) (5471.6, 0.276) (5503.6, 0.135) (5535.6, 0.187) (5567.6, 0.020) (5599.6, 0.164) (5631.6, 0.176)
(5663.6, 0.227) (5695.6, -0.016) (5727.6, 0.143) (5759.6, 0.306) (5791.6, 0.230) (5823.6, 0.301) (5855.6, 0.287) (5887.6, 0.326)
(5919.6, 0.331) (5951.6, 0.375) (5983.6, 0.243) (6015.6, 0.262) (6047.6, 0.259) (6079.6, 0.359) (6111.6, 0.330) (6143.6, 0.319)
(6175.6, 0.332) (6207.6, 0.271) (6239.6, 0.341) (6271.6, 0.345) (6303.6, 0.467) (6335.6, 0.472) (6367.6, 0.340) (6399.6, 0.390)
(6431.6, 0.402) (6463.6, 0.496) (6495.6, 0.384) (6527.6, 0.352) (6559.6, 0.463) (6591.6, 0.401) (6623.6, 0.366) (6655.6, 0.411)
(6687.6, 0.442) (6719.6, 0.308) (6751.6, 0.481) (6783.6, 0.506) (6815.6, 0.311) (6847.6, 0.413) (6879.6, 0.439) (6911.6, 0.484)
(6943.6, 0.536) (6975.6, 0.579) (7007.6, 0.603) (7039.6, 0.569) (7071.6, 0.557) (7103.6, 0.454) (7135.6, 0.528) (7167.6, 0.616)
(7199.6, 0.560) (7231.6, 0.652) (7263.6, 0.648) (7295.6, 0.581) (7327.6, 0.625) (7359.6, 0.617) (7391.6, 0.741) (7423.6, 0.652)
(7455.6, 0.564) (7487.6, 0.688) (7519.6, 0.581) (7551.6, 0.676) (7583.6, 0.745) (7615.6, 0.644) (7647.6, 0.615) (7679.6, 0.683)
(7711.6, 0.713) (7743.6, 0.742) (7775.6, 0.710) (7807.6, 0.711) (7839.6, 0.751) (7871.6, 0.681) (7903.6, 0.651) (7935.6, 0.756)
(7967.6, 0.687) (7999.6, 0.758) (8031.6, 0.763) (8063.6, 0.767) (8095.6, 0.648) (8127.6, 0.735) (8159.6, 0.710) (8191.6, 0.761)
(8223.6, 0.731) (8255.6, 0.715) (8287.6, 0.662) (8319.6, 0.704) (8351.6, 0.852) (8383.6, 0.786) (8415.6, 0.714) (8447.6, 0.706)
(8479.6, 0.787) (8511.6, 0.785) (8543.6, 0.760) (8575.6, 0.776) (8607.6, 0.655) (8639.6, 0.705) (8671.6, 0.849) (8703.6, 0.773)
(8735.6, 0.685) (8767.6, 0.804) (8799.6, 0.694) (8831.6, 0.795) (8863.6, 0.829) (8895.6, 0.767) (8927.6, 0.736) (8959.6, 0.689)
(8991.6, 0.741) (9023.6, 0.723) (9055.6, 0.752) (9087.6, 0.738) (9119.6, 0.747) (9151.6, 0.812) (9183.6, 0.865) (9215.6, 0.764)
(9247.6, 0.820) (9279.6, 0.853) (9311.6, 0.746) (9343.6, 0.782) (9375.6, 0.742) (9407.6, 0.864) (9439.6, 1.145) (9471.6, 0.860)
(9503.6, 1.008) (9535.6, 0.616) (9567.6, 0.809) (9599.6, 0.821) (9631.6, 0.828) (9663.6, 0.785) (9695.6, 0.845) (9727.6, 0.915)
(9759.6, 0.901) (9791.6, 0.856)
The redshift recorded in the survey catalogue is 0.73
